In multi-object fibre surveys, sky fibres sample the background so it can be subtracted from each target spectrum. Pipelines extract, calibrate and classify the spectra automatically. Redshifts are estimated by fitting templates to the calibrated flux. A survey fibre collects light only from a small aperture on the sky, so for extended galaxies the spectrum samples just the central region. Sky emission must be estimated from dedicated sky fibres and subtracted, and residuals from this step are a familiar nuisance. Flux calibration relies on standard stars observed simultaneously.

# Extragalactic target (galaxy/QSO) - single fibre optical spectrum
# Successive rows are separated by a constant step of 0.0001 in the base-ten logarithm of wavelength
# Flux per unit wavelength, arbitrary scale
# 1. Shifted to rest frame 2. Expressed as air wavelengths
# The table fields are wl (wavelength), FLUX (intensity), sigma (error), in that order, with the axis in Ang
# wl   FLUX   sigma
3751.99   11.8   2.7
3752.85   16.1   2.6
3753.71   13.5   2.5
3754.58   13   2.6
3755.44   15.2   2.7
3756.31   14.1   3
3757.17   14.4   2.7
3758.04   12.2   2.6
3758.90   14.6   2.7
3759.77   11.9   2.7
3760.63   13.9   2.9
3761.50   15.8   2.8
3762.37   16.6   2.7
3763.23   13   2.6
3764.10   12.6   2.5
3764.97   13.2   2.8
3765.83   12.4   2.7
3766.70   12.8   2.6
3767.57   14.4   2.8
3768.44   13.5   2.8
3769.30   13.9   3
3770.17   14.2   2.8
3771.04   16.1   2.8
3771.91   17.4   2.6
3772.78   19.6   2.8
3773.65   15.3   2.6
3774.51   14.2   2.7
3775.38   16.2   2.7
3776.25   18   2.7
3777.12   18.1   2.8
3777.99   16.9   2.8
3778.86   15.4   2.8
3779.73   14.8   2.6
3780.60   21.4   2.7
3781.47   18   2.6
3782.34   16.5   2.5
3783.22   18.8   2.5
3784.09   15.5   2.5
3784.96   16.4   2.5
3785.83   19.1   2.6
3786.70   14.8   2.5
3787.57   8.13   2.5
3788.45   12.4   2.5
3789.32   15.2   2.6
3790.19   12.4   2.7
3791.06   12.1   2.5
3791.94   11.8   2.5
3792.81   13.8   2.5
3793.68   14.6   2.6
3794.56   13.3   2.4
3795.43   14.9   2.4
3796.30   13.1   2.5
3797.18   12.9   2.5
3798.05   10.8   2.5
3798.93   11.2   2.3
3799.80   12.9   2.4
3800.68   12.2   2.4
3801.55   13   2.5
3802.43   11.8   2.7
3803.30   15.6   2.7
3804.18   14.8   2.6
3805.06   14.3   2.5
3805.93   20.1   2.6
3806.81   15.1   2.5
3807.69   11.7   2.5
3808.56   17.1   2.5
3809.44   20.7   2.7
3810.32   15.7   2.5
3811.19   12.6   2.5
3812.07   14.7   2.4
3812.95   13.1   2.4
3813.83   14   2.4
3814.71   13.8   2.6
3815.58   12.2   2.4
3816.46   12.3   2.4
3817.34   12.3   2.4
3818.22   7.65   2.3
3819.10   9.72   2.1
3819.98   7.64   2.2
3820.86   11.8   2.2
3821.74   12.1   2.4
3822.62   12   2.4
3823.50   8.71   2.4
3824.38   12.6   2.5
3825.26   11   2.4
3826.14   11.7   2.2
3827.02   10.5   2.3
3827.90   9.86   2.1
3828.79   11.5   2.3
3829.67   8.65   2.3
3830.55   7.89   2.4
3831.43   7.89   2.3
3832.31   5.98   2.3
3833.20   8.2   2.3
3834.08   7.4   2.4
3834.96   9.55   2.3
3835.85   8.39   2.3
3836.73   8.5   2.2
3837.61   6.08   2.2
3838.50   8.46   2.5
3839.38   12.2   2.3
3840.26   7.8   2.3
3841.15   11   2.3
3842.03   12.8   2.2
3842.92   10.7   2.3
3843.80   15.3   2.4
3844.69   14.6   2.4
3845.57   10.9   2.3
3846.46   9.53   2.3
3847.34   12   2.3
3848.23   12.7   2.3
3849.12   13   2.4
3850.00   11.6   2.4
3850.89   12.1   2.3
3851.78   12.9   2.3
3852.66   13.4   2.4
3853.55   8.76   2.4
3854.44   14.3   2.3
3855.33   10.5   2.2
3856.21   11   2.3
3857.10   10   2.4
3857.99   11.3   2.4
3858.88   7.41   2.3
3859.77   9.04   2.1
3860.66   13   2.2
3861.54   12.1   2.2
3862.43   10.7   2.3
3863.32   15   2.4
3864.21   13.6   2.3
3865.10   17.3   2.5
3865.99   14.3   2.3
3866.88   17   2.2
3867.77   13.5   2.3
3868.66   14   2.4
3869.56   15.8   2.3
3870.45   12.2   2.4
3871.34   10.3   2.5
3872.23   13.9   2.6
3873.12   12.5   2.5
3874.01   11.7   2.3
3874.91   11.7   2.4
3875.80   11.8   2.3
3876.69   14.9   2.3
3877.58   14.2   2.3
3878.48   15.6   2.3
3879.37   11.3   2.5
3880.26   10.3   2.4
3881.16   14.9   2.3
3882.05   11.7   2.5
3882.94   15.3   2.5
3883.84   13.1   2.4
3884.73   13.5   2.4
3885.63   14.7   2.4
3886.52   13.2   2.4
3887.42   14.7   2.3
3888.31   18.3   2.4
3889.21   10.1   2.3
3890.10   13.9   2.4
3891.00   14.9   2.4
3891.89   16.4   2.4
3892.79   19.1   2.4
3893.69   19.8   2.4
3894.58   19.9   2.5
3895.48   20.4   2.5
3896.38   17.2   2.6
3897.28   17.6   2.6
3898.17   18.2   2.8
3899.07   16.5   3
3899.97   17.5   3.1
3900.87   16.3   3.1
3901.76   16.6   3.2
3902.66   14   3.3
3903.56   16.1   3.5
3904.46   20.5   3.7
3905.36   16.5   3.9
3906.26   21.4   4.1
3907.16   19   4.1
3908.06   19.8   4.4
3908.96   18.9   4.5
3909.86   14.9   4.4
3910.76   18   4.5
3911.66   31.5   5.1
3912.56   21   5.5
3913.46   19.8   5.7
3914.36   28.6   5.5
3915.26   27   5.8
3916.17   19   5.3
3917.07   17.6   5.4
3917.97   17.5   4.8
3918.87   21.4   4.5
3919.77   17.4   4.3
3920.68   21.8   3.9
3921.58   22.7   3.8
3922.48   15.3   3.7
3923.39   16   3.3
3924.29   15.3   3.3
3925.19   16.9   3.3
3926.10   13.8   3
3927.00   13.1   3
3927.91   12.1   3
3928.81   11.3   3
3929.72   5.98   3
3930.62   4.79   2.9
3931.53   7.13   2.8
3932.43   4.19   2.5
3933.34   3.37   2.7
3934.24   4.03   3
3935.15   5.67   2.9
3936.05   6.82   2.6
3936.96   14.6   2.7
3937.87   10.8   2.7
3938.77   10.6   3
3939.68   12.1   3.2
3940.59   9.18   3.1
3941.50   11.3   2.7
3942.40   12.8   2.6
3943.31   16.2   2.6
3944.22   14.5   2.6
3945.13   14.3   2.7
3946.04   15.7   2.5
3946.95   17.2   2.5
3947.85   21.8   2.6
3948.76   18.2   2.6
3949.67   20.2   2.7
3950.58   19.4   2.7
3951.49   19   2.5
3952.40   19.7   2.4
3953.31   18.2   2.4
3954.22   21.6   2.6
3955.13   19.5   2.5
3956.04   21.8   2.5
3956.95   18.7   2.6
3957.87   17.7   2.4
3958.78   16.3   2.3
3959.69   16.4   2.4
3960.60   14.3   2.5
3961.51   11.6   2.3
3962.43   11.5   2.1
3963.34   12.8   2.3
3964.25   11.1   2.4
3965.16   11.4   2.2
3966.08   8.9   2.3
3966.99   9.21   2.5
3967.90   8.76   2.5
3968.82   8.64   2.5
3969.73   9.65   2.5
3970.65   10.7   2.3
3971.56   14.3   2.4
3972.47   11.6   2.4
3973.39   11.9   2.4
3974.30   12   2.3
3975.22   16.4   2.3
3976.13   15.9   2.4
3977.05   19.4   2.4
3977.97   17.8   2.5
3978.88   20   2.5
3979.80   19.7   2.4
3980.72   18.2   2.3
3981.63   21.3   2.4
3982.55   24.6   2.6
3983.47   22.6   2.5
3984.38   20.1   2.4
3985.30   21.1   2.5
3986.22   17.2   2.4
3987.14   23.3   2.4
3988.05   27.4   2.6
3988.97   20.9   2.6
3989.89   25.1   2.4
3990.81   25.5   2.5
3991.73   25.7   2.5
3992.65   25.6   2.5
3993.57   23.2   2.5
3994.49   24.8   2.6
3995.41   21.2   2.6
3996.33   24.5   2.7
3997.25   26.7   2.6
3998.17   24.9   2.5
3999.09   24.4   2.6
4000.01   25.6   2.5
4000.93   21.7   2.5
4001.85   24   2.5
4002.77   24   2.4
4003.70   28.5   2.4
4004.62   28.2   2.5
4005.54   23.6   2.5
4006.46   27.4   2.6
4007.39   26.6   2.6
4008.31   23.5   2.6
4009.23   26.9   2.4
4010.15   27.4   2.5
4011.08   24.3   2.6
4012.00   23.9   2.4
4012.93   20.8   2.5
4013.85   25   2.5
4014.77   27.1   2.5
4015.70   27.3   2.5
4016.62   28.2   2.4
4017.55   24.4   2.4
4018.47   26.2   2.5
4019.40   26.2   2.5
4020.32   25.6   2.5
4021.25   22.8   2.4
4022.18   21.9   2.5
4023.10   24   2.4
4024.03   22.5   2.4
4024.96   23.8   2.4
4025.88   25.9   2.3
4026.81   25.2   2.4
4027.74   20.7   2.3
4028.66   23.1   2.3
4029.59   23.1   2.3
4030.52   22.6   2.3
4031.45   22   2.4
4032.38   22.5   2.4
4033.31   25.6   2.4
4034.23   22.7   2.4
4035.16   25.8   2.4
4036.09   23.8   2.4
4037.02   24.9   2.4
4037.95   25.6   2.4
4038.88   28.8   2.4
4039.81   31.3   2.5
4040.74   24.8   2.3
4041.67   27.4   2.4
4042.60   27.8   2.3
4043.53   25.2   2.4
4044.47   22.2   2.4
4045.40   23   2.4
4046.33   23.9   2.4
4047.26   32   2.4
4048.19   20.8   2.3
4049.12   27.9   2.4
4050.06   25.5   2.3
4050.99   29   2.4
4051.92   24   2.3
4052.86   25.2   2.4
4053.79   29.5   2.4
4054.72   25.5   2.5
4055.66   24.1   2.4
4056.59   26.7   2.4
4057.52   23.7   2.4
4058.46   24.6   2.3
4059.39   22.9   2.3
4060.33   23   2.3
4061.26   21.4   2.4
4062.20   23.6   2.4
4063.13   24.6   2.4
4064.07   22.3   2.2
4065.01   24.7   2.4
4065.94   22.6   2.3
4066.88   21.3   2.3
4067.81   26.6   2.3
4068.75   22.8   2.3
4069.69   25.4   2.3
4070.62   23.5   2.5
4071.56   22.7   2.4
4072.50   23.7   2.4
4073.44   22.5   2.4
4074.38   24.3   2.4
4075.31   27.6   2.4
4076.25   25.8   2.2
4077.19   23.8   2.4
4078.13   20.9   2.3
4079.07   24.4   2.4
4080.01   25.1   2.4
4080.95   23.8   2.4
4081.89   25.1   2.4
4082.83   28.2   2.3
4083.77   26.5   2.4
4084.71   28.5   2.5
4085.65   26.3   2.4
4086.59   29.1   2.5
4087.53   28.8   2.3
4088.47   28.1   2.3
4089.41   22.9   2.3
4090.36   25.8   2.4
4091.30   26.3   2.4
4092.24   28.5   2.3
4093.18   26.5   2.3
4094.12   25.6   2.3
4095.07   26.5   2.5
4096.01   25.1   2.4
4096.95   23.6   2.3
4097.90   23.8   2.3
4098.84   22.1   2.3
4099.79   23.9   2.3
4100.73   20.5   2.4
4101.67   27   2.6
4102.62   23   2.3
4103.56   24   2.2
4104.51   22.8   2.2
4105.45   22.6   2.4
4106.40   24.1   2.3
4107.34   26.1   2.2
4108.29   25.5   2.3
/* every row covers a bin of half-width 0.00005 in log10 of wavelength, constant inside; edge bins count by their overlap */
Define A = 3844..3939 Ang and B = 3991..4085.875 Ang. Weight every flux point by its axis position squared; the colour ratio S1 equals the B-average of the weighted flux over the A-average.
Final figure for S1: 1.8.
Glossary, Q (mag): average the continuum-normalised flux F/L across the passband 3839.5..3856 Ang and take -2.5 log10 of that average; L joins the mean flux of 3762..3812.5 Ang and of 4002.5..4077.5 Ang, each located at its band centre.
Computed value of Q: 0.40 mag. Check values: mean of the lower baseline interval 14.8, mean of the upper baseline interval 24.8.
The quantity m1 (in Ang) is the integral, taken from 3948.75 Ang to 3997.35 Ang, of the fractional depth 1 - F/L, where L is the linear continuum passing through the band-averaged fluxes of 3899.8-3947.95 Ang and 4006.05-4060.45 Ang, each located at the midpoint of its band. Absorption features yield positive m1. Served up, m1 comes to 4.5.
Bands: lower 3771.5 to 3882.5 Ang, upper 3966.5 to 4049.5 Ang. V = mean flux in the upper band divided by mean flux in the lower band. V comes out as 1.8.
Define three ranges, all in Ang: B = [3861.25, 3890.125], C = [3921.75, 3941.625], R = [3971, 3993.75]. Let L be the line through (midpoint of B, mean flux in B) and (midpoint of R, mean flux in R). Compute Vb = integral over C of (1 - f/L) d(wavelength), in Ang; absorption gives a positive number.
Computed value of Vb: 7.6 Ang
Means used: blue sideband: 13.6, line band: 10.4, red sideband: 20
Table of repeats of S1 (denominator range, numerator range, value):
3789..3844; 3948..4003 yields 1.71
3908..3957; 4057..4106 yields 1.68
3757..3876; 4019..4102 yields 2.18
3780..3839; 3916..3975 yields 1.18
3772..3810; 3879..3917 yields 1.23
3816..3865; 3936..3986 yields 1.54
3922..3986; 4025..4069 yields 1.81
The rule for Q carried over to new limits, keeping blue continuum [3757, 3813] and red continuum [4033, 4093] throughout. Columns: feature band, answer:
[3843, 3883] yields 0.37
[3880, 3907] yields 0.17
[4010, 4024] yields -0.06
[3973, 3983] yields 0.22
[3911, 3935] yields 0.26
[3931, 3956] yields 0.45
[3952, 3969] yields 0.40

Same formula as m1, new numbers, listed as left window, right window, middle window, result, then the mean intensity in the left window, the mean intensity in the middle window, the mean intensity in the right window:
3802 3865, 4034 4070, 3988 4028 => -4.5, 11.6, 24.8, 25.1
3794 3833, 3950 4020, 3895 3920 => -3.8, 12.3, 19.3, 20.4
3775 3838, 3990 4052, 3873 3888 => 3.3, 12.9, 13.3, 25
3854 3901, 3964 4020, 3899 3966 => 6.1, 14.1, 15.7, 21.2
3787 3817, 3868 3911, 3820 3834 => 4.2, 13.7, 9.88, 15.5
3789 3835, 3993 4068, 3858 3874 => 2.5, 12.2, 13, 24.8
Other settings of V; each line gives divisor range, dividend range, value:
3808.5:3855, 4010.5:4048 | 2.21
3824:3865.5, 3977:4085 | 2.24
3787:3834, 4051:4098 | 2.04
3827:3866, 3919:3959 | 1.32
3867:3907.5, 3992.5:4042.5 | 1.63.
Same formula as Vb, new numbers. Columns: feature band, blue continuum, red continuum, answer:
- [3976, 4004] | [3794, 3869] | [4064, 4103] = -3.69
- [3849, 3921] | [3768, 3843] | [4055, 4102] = 4.42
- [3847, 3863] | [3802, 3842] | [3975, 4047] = 2.57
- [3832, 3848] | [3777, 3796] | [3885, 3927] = 6.26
